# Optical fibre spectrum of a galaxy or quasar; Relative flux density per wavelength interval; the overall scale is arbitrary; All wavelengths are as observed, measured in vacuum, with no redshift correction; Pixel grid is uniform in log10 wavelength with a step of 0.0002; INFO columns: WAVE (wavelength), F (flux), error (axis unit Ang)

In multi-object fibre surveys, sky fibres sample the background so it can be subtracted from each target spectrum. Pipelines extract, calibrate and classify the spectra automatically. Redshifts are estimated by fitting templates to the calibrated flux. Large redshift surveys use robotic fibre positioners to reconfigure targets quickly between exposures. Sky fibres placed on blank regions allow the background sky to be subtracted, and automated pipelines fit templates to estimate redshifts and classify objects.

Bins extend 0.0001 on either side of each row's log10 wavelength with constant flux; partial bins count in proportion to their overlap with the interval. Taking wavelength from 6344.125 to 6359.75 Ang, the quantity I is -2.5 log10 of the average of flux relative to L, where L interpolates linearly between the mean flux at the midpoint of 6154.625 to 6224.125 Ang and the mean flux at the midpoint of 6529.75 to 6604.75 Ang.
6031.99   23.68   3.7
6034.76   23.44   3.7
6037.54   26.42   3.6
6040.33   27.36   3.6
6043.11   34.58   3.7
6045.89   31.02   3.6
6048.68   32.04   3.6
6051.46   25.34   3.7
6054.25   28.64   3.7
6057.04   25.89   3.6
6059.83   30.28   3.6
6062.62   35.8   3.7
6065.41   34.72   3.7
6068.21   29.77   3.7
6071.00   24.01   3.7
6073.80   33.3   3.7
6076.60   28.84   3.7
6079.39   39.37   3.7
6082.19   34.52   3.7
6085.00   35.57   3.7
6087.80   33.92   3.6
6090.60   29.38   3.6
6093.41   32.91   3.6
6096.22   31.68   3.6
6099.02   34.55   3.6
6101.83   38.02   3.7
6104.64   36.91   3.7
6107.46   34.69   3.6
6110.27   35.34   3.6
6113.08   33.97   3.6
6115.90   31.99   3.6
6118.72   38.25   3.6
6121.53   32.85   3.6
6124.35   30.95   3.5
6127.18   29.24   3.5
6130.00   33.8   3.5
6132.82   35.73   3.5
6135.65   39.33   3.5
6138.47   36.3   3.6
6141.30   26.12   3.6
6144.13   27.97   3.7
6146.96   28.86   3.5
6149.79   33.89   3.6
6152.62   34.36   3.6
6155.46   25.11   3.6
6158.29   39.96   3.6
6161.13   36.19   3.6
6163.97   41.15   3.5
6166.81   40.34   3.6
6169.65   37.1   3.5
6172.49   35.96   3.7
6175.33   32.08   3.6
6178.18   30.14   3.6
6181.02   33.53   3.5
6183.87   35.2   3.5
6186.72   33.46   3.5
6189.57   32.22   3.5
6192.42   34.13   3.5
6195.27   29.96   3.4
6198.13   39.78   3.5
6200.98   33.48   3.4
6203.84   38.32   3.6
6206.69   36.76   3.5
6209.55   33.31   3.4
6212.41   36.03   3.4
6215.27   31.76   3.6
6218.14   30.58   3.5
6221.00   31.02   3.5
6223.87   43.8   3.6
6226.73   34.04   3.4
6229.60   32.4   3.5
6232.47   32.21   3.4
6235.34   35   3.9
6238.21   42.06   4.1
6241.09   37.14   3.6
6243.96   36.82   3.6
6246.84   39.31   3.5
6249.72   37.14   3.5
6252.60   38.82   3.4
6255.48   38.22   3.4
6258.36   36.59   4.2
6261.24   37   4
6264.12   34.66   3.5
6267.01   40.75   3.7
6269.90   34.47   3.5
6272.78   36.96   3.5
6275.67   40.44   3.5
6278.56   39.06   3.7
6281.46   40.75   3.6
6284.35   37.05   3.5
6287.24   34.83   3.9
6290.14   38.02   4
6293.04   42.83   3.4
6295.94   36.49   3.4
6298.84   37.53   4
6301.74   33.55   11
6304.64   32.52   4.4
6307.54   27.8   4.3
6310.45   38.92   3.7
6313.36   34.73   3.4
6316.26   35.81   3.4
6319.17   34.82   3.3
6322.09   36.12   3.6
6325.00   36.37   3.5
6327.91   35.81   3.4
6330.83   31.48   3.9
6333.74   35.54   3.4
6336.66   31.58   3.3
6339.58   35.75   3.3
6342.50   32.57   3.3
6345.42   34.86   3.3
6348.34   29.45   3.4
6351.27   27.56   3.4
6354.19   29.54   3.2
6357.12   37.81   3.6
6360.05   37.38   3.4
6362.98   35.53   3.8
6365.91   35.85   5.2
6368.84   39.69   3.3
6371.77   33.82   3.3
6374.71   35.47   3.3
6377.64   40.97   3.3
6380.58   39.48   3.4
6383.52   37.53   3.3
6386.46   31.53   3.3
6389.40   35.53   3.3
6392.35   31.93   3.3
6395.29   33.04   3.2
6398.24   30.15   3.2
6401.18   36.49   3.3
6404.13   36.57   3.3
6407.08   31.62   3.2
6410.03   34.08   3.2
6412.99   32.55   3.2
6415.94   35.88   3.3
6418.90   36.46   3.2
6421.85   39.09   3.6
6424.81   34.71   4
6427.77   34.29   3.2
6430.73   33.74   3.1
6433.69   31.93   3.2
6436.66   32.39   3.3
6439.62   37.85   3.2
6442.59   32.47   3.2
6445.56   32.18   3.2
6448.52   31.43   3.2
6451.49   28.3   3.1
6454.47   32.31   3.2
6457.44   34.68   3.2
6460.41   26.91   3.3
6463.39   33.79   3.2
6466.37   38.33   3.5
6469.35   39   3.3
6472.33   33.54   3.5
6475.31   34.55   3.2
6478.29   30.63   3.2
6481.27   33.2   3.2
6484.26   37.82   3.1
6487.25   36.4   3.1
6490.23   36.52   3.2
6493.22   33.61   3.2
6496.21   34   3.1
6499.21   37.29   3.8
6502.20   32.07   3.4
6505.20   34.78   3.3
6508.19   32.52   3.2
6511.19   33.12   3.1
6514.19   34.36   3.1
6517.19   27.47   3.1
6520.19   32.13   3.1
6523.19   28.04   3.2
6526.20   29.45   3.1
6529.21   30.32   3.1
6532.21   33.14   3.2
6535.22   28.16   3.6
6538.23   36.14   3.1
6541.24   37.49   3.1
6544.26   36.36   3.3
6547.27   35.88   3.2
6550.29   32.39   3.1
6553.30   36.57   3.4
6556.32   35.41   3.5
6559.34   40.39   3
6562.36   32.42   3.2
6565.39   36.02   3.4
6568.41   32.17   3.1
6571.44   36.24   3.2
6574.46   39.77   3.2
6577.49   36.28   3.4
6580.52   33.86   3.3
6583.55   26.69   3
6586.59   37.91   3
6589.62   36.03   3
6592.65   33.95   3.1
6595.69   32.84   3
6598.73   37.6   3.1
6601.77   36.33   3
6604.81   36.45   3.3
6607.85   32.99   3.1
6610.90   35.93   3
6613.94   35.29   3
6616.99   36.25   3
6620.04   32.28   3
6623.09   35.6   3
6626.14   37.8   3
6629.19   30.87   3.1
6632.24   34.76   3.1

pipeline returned 0.09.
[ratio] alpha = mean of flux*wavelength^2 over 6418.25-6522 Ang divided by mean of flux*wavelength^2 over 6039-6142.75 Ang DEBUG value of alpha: 1.17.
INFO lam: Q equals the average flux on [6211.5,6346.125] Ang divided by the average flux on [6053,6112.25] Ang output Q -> 1.10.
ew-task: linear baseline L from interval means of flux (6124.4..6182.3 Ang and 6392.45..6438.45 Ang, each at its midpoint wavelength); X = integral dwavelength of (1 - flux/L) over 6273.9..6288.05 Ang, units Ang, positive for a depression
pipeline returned -1.9 Ang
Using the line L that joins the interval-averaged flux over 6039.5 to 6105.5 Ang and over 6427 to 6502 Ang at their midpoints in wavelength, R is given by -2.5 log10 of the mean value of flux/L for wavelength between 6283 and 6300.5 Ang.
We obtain -0.14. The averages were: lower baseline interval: 32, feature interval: 37.7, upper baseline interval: 33.9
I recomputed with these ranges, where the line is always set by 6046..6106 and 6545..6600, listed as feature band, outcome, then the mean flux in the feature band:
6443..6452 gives 0.11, 31.1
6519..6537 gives 0.15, 30.3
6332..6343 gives -0.01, 33.9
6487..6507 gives 0.00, 34.8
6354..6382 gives -0.09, 36.9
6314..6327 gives -0.07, 35.7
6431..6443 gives 0.02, 33.8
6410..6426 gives -0.04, 35.6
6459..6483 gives 0.02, 33.8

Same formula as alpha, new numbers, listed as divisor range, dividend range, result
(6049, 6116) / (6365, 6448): 1.19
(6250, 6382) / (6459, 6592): 1.01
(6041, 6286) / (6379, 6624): 1.10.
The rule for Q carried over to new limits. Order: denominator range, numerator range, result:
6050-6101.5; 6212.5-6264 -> 1.14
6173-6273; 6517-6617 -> 0.97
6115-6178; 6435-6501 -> 1.00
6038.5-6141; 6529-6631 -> 1.07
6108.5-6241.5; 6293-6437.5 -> 1.01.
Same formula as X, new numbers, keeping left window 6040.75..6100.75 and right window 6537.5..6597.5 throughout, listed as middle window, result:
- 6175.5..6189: -0.19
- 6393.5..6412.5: 0.27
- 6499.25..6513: 0.48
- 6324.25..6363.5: 0.09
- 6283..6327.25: -3.26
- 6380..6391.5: -0.54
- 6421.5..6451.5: 0.67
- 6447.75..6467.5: 1.31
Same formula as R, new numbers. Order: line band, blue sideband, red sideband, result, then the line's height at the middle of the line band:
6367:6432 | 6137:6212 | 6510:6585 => -0.04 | 33.8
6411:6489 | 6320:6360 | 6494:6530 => -0.04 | 32.7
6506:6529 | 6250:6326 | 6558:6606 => 0.15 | 35.6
